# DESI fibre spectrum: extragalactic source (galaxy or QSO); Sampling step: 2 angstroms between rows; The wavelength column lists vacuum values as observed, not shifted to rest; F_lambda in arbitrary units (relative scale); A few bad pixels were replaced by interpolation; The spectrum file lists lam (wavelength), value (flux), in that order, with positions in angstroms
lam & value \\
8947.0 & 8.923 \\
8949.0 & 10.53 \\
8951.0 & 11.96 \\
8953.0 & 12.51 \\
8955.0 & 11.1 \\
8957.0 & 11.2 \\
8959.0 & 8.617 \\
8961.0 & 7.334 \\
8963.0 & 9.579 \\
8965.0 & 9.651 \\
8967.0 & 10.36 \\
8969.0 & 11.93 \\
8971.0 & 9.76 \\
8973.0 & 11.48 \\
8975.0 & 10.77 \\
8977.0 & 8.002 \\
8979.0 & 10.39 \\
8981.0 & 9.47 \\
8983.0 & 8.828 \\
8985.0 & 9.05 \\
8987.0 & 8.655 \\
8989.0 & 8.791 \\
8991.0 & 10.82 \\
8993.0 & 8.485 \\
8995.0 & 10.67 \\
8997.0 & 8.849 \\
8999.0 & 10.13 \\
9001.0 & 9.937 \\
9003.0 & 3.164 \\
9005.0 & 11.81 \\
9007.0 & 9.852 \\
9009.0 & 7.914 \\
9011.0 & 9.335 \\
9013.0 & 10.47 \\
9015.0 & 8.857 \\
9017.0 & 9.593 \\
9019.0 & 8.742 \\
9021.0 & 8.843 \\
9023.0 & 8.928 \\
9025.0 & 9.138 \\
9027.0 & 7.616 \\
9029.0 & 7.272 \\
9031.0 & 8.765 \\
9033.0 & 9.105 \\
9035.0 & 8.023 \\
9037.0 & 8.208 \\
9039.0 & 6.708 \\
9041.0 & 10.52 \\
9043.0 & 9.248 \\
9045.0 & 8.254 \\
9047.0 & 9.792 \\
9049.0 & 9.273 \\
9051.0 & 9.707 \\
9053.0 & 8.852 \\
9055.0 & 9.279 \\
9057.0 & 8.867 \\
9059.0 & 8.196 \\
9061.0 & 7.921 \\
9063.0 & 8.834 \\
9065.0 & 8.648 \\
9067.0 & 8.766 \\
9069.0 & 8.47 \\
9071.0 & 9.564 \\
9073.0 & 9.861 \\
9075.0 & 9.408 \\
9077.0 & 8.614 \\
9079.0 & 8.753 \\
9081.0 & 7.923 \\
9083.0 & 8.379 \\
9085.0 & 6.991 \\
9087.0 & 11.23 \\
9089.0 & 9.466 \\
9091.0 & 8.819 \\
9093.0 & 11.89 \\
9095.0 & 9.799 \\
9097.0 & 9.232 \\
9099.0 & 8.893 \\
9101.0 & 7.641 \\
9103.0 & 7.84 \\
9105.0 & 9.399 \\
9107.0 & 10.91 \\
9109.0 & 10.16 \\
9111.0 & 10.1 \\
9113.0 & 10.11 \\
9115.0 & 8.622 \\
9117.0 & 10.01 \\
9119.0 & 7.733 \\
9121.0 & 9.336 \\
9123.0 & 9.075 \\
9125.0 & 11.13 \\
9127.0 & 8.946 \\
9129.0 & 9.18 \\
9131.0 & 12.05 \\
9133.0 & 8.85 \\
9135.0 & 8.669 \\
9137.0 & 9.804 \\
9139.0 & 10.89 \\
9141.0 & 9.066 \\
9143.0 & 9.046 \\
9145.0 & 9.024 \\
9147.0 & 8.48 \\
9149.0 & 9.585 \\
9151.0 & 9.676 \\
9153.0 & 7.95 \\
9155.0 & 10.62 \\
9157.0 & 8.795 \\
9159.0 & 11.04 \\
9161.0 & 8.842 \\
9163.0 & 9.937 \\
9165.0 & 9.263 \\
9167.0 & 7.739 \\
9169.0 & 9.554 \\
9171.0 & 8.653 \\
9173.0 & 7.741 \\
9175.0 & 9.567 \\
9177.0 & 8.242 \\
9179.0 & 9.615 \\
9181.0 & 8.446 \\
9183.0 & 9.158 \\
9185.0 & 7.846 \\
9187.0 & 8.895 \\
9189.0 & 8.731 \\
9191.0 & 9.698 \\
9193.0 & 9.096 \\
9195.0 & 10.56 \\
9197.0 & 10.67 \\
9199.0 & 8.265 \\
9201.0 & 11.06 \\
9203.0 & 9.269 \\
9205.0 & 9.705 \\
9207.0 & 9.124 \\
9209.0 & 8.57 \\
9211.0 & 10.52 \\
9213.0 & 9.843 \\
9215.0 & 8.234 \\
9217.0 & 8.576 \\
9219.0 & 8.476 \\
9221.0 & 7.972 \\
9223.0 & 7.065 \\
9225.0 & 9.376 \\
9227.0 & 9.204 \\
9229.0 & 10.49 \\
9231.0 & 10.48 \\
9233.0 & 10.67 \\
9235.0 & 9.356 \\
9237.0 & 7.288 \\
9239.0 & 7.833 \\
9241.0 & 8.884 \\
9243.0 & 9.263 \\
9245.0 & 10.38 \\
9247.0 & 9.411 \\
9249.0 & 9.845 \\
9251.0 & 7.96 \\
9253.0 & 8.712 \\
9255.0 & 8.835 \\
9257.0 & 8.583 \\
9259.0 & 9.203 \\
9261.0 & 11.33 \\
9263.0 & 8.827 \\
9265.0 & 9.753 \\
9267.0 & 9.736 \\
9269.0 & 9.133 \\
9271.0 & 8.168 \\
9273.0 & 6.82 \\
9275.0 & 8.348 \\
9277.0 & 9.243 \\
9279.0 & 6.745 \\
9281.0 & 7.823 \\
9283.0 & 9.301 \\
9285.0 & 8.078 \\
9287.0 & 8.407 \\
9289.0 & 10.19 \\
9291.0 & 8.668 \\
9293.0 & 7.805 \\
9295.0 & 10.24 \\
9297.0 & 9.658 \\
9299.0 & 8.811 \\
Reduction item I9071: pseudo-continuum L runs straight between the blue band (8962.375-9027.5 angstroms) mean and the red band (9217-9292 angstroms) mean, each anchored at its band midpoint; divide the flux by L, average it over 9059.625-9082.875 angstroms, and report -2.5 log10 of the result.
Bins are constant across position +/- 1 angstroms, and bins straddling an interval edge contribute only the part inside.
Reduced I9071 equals 0.06 mag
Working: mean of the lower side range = 9.4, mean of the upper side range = 8.91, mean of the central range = 8.77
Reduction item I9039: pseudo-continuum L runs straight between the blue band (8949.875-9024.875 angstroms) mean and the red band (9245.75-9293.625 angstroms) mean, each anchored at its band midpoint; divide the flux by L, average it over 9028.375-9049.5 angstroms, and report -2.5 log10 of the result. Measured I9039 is 0.10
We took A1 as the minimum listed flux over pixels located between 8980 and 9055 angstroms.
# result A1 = 3.164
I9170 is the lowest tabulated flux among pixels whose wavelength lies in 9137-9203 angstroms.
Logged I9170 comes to 7.739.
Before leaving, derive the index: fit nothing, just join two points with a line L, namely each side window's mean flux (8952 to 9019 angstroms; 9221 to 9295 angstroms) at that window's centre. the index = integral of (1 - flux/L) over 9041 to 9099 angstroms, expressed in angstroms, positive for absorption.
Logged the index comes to 1.8 angstroms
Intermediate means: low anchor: 9.6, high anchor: 8.93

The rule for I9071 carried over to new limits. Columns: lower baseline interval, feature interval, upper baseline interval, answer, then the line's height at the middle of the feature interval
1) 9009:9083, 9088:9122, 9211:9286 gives -0.066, 8.85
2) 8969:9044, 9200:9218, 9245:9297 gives -0.058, 8.95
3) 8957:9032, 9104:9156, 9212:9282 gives -0.056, 9.07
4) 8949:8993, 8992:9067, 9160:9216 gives 0.106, 9.77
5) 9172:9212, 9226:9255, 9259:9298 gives -0.027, 9.03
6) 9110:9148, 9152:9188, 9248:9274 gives 0.040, 9.33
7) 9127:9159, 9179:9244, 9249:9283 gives -0.009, 9.07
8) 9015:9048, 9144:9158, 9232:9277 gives -0.036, 8.86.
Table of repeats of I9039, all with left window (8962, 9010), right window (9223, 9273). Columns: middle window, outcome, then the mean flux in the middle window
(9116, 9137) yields -0.02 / 9.51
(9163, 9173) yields 0.06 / 8.81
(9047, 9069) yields 0.07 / 8.86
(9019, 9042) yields 0.12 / 8.48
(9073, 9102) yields 0.03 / 9.1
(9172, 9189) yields 0.07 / 8.69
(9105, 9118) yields -0.07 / 9.94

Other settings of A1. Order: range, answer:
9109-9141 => 7.733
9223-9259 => 7.065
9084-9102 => 6.991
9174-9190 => 7.846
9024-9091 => 6.708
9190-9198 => 9.096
